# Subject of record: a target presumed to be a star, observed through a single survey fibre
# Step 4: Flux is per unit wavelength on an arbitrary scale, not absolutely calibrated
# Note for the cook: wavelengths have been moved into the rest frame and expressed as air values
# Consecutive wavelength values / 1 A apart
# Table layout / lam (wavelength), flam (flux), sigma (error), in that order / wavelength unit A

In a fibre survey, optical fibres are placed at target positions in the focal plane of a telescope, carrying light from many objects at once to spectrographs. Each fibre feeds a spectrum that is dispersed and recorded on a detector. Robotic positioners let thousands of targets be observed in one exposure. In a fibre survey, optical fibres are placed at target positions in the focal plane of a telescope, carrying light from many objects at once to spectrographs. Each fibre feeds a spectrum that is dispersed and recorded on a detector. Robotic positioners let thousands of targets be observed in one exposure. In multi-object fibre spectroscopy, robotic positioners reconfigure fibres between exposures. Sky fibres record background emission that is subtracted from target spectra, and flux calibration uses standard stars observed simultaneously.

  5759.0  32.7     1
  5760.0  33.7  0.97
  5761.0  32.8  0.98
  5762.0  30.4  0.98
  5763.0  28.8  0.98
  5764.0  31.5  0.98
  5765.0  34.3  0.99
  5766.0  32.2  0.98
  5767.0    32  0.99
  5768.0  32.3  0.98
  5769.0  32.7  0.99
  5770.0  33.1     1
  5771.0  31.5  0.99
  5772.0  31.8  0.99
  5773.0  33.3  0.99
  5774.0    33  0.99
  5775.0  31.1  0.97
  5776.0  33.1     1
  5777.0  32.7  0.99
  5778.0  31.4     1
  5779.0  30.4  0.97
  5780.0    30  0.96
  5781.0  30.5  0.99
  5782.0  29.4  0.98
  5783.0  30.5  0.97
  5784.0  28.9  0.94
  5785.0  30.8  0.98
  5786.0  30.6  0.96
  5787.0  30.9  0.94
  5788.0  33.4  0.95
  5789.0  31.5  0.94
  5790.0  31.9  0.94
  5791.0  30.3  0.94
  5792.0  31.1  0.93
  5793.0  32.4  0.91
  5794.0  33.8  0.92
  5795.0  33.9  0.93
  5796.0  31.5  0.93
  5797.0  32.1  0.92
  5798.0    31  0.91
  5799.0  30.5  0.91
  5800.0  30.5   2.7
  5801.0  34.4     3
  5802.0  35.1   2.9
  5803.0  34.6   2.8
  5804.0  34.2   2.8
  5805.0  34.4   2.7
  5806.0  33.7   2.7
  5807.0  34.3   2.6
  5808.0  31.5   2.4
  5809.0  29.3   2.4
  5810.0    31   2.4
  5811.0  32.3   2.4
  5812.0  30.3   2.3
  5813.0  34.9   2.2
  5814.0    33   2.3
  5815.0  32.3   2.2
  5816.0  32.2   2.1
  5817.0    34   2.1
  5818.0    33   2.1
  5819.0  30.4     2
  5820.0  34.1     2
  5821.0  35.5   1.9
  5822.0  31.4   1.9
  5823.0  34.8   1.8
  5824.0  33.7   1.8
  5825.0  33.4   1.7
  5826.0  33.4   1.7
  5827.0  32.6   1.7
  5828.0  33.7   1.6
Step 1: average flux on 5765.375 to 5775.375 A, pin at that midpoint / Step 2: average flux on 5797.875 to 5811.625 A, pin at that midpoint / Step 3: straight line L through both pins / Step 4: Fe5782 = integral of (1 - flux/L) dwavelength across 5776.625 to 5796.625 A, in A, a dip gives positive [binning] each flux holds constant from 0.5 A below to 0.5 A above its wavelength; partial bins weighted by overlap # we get 0.74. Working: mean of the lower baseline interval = 32.3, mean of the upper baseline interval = 32.7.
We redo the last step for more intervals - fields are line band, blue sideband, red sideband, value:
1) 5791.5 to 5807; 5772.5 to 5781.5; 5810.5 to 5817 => -0.32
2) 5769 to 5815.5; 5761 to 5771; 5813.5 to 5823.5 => 0.71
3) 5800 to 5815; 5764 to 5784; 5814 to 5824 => -0.09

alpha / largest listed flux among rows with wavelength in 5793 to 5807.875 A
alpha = 35.1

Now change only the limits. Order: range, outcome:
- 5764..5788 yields 34.3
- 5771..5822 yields 35.5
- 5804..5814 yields 34.9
